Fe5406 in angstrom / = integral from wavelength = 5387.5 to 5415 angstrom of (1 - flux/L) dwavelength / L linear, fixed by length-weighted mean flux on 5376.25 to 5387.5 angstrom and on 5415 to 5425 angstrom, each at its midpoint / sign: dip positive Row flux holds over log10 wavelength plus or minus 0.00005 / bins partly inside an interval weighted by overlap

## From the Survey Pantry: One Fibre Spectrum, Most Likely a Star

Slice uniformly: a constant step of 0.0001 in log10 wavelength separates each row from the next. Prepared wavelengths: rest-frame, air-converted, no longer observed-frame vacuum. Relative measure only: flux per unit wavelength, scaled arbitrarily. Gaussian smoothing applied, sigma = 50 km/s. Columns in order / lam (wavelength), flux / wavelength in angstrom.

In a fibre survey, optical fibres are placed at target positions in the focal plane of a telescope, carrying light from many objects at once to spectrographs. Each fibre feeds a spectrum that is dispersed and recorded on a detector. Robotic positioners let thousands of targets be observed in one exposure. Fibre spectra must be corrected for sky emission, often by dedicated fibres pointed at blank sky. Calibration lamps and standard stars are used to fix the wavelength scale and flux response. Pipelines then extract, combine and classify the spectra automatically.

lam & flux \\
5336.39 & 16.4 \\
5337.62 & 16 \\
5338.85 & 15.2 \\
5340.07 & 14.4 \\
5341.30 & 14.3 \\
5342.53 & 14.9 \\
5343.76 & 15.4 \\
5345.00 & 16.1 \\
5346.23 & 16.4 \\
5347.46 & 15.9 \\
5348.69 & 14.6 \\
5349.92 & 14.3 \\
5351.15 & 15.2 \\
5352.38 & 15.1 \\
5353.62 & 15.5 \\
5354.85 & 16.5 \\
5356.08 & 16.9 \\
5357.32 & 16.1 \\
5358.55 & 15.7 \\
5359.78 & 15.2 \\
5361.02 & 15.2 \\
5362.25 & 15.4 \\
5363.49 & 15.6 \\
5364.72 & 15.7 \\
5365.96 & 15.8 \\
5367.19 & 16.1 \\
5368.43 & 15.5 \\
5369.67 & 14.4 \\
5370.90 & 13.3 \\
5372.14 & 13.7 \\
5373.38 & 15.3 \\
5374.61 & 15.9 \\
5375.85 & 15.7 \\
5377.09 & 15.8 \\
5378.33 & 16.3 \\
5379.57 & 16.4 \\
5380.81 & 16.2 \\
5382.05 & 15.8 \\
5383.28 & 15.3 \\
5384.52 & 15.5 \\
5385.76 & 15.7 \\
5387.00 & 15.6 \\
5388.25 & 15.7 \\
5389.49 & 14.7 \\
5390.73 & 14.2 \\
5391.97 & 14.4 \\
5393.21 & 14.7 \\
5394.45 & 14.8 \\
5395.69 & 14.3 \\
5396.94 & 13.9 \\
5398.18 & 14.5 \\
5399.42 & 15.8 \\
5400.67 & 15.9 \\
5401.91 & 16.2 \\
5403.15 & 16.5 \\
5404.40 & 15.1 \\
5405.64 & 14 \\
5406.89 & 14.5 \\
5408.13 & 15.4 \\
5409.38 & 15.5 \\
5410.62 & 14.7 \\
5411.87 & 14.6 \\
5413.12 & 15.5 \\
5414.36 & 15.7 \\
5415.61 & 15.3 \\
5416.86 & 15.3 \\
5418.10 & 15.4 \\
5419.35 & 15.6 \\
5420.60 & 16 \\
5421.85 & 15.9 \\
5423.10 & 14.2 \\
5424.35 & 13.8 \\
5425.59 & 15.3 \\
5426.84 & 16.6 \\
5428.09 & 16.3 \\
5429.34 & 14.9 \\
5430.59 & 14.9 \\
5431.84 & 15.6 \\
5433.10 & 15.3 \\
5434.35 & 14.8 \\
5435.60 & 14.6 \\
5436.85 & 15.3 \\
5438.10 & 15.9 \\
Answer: 0.9 angstrom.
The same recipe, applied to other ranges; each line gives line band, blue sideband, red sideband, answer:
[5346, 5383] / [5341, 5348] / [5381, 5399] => -0.52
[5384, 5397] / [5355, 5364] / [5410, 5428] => 0.53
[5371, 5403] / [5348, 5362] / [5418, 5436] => 0.25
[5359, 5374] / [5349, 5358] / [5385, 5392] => 0.32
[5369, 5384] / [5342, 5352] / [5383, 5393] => -0.17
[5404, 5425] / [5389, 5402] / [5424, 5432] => 0.09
